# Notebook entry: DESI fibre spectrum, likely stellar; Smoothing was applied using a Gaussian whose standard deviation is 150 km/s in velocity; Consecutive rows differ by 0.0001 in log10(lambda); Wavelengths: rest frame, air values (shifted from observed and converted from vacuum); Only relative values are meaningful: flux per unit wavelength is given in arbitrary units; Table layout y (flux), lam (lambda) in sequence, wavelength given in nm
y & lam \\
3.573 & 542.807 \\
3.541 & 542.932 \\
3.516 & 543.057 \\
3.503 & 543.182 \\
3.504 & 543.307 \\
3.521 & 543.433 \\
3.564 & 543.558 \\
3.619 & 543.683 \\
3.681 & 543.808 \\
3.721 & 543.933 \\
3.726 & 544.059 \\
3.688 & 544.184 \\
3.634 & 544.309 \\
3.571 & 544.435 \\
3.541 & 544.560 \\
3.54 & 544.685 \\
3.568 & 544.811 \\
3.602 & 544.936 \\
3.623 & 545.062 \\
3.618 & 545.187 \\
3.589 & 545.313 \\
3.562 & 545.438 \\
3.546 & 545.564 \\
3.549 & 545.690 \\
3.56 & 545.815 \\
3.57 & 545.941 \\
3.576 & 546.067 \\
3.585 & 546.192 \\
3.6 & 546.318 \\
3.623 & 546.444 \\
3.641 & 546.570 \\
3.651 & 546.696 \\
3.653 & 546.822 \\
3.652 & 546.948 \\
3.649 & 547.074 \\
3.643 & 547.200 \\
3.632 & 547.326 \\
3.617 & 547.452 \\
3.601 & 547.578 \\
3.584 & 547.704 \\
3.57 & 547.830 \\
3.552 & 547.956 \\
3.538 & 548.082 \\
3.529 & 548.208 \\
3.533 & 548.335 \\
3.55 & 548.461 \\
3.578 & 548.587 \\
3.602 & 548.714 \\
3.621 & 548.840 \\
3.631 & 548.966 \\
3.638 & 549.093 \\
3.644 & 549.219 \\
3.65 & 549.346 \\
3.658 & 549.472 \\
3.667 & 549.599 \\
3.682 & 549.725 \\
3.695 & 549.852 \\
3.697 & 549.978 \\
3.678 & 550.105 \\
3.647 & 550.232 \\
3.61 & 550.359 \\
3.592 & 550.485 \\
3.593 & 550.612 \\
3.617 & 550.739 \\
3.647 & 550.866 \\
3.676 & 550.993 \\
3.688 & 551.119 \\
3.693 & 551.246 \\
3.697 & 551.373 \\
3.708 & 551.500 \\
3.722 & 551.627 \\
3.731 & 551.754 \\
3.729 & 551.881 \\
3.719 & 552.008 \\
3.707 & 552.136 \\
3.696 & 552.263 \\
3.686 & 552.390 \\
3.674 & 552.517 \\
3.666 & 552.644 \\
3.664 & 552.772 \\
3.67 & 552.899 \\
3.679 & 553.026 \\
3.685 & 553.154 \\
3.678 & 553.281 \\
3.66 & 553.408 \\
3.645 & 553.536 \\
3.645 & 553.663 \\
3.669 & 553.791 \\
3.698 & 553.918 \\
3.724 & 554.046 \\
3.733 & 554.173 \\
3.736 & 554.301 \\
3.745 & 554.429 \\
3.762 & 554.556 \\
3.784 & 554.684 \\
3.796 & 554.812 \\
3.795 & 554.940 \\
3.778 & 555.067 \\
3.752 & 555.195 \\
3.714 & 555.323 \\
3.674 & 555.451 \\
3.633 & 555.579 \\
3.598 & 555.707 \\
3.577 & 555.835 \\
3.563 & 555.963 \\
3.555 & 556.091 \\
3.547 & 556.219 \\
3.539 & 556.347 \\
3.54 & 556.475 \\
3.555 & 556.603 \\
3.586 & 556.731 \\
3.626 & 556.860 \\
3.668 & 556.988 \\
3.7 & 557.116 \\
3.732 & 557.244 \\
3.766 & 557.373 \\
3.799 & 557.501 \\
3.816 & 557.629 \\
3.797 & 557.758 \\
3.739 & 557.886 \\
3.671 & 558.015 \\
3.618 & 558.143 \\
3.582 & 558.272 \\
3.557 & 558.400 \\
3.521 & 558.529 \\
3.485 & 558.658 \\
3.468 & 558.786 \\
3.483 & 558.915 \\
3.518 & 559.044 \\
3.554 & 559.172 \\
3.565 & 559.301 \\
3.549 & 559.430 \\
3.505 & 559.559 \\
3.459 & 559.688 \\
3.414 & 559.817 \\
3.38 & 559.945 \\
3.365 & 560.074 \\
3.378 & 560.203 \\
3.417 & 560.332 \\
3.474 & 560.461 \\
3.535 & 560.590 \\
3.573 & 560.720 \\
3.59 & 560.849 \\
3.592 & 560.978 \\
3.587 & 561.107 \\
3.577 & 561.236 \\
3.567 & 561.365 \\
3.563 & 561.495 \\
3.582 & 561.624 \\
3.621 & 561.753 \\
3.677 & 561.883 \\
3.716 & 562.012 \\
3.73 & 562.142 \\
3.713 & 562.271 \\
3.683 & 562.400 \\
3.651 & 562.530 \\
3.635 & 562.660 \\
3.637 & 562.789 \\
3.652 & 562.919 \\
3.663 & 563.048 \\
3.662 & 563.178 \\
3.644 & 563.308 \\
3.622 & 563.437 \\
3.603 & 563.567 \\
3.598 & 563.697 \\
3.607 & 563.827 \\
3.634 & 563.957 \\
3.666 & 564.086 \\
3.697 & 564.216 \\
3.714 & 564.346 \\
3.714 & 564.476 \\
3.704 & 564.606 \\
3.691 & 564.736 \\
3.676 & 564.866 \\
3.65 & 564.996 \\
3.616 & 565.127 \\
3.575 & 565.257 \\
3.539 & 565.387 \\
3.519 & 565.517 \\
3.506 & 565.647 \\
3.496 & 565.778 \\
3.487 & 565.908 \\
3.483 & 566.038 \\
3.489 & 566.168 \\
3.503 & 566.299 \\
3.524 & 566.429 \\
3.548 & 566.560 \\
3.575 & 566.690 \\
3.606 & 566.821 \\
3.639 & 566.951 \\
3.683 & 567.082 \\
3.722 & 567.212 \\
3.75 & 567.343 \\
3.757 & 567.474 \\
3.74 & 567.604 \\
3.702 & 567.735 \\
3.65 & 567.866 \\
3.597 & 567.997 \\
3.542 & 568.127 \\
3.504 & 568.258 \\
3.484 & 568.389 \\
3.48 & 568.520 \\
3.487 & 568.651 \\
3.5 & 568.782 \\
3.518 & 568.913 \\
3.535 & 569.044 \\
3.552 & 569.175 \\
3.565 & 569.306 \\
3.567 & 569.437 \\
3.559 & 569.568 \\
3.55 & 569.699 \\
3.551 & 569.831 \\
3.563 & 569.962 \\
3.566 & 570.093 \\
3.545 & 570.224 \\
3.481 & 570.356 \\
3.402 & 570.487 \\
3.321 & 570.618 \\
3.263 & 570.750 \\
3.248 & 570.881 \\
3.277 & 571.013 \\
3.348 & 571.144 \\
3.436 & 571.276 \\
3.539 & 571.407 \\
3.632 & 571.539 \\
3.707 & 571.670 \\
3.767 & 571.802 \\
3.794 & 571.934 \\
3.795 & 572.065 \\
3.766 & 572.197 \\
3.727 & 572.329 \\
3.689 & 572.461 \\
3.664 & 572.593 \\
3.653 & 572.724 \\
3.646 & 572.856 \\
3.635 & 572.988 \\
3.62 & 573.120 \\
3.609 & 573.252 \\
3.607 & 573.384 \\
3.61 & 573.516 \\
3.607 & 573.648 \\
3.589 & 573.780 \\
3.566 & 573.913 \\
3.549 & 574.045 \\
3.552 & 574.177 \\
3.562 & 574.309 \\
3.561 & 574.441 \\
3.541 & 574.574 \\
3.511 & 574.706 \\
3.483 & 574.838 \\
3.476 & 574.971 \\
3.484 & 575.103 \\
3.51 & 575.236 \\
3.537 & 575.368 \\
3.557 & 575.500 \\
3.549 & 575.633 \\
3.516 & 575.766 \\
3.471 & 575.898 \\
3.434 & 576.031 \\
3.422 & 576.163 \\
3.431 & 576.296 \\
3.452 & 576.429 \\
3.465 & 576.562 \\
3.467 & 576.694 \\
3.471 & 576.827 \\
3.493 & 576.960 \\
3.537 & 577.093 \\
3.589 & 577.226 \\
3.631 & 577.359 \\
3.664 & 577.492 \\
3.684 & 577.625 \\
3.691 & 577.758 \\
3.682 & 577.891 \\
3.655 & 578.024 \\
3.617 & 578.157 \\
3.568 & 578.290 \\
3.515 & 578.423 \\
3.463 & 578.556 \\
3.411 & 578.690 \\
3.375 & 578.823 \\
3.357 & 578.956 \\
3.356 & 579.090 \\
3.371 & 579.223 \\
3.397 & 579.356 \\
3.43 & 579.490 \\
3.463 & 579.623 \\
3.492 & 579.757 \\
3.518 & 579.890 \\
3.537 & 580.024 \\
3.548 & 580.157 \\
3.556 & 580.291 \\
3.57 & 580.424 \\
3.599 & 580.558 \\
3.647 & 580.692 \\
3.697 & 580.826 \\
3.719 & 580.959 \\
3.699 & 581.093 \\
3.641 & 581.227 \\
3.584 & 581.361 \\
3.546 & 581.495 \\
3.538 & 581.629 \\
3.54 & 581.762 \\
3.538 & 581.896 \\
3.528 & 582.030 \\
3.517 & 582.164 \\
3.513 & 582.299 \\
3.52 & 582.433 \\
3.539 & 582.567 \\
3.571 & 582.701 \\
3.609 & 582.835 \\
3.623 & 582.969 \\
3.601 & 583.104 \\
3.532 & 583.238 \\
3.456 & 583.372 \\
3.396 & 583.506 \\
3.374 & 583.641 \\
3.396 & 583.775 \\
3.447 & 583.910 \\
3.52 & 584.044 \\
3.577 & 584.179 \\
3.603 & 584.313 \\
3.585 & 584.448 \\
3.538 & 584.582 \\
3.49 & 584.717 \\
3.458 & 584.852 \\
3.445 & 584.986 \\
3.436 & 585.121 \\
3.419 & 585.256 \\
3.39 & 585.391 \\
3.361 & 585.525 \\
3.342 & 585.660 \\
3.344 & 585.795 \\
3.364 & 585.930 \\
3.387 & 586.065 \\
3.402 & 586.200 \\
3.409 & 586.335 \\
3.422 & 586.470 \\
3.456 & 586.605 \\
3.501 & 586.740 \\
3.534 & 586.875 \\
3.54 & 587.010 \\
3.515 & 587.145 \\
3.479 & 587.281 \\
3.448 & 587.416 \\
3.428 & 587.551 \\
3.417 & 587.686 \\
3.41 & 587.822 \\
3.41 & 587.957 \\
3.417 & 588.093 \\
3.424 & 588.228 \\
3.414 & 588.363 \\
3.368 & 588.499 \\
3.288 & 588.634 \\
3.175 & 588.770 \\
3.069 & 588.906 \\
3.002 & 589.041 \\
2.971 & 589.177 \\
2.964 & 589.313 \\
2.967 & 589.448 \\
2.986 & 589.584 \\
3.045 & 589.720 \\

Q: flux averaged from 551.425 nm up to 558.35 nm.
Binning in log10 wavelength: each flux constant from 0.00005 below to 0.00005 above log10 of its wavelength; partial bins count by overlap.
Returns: 3.68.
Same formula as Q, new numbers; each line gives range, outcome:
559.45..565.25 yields 3.6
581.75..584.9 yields 3.52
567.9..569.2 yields 3.52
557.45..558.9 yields 3.63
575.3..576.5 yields 3.49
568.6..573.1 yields 3.56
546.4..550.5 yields 3.62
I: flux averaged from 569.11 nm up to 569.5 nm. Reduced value 3.56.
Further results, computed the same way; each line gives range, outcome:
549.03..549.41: 3.65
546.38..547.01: 3.64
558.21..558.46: 3.58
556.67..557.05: 3.62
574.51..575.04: 3.51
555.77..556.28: 3.56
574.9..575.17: 3.47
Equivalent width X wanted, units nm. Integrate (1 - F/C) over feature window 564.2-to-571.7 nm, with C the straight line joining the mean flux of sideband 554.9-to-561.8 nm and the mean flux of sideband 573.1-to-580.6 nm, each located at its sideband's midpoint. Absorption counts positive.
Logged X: 0.00 nm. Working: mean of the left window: 3.59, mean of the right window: 3.53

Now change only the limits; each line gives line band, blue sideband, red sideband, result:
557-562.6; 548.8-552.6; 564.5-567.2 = 0.04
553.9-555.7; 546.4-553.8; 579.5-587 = -0.05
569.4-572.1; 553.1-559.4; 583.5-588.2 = 0.03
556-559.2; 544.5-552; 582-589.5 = -0.04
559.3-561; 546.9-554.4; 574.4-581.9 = 0.06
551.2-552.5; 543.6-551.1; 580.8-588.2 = -0.04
